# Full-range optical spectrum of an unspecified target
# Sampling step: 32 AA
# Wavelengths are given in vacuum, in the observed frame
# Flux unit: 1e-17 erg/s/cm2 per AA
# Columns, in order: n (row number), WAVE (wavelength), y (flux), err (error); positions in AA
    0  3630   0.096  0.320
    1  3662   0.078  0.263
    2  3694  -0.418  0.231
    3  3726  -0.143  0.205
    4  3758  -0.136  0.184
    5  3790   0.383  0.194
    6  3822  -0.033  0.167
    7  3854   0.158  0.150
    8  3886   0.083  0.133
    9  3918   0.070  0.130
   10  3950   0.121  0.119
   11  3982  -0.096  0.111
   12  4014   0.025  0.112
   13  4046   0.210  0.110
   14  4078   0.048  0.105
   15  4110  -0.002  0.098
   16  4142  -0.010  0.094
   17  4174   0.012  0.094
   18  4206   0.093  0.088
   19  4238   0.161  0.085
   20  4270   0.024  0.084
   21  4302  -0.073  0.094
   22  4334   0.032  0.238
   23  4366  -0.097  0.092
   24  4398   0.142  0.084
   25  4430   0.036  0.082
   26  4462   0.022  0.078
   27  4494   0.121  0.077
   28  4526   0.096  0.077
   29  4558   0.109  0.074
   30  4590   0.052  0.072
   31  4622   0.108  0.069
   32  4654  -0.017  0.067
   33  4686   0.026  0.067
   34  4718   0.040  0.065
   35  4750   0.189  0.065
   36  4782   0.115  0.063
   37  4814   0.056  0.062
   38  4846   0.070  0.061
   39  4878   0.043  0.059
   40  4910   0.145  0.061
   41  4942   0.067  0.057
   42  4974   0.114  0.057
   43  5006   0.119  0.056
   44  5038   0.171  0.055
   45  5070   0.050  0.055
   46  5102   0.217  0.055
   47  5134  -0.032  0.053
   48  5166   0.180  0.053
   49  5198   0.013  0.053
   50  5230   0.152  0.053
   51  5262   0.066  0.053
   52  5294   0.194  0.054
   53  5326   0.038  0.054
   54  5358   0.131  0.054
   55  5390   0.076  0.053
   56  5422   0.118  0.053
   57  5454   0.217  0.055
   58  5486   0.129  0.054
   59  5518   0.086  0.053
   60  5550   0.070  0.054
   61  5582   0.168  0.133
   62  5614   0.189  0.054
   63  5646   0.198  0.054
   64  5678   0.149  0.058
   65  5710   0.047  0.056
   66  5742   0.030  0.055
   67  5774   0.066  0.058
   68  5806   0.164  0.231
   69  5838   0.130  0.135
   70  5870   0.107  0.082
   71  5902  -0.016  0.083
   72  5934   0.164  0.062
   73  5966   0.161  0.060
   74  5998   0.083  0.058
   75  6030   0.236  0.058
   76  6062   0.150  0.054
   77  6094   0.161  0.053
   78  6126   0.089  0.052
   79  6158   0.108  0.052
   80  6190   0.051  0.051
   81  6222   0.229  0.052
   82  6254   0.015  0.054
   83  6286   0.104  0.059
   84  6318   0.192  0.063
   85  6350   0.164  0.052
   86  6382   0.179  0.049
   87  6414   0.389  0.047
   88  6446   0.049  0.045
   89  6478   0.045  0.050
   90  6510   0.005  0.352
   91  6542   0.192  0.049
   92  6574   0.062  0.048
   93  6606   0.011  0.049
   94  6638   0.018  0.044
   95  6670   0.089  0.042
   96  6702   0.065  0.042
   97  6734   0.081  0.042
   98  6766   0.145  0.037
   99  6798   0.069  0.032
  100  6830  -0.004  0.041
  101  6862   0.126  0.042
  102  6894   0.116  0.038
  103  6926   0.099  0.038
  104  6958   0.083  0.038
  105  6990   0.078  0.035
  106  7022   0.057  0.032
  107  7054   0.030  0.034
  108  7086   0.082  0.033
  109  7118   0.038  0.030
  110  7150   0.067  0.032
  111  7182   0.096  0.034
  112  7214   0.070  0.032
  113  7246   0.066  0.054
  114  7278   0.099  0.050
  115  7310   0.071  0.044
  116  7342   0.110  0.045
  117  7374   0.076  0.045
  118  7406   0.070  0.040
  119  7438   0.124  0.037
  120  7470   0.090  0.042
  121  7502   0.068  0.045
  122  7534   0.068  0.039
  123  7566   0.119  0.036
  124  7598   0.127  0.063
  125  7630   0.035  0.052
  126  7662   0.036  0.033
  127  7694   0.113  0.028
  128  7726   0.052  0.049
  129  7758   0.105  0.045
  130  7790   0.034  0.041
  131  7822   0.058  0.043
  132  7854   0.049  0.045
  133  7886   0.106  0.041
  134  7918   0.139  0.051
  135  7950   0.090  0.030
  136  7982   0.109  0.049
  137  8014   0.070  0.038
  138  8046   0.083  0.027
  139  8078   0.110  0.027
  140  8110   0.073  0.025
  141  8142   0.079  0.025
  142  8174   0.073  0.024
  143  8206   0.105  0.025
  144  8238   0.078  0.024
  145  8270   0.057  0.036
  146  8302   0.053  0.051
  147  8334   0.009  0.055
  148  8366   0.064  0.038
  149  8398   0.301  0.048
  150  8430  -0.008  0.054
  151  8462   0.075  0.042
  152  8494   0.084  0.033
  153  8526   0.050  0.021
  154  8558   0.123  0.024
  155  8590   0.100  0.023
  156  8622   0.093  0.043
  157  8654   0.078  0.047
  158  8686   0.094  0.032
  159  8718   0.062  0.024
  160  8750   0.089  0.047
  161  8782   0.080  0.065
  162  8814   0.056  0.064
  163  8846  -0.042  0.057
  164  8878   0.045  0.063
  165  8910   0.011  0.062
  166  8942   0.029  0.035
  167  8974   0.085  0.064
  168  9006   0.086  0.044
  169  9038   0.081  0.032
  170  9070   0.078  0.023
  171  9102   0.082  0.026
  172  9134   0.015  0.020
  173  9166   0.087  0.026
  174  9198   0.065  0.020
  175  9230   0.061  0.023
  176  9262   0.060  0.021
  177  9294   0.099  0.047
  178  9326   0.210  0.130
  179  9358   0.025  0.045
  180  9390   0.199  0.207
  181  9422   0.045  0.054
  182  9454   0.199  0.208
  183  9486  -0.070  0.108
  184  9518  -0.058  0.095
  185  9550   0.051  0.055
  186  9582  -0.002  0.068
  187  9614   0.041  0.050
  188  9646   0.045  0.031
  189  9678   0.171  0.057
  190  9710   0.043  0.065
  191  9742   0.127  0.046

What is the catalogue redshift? 0.278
